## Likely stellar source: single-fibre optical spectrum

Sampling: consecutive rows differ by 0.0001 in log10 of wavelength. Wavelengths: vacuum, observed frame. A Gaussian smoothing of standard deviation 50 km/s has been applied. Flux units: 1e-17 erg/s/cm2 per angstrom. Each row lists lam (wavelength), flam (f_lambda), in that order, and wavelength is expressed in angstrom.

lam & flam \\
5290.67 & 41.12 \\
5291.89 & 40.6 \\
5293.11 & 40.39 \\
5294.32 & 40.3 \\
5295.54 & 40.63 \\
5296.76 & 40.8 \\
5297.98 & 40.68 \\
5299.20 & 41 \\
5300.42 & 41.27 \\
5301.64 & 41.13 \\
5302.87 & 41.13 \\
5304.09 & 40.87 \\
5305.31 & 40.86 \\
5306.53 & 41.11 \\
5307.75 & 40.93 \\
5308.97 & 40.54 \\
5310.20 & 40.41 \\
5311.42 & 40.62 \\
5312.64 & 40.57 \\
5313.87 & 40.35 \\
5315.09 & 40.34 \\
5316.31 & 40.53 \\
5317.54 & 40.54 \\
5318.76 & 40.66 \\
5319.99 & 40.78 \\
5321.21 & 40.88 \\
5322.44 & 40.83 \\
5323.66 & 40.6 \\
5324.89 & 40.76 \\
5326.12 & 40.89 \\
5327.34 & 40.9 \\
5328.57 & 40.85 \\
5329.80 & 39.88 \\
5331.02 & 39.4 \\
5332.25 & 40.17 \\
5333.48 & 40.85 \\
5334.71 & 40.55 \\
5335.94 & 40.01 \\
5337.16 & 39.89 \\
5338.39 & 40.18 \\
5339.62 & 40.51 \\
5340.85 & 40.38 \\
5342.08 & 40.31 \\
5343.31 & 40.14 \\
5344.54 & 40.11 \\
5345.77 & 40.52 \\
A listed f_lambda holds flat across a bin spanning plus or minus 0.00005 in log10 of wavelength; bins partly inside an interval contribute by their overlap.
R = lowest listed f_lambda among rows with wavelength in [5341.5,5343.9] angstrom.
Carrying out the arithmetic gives 40.14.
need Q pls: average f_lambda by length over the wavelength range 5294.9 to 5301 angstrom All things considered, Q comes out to 40.9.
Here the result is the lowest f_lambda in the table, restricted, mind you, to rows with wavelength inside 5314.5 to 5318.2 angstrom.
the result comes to 40.34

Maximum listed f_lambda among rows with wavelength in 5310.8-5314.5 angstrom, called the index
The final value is 40.62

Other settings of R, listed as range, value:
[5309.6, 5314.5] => 40.35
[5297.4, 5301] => 40.68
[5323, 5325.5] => 40.6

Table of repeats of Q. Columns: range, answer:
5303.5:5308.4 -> 41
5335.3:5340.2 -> 40.2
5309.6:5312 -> 40.6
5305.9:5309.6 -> 40.8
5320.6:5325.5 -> 40.8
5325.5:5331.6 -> 40.4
